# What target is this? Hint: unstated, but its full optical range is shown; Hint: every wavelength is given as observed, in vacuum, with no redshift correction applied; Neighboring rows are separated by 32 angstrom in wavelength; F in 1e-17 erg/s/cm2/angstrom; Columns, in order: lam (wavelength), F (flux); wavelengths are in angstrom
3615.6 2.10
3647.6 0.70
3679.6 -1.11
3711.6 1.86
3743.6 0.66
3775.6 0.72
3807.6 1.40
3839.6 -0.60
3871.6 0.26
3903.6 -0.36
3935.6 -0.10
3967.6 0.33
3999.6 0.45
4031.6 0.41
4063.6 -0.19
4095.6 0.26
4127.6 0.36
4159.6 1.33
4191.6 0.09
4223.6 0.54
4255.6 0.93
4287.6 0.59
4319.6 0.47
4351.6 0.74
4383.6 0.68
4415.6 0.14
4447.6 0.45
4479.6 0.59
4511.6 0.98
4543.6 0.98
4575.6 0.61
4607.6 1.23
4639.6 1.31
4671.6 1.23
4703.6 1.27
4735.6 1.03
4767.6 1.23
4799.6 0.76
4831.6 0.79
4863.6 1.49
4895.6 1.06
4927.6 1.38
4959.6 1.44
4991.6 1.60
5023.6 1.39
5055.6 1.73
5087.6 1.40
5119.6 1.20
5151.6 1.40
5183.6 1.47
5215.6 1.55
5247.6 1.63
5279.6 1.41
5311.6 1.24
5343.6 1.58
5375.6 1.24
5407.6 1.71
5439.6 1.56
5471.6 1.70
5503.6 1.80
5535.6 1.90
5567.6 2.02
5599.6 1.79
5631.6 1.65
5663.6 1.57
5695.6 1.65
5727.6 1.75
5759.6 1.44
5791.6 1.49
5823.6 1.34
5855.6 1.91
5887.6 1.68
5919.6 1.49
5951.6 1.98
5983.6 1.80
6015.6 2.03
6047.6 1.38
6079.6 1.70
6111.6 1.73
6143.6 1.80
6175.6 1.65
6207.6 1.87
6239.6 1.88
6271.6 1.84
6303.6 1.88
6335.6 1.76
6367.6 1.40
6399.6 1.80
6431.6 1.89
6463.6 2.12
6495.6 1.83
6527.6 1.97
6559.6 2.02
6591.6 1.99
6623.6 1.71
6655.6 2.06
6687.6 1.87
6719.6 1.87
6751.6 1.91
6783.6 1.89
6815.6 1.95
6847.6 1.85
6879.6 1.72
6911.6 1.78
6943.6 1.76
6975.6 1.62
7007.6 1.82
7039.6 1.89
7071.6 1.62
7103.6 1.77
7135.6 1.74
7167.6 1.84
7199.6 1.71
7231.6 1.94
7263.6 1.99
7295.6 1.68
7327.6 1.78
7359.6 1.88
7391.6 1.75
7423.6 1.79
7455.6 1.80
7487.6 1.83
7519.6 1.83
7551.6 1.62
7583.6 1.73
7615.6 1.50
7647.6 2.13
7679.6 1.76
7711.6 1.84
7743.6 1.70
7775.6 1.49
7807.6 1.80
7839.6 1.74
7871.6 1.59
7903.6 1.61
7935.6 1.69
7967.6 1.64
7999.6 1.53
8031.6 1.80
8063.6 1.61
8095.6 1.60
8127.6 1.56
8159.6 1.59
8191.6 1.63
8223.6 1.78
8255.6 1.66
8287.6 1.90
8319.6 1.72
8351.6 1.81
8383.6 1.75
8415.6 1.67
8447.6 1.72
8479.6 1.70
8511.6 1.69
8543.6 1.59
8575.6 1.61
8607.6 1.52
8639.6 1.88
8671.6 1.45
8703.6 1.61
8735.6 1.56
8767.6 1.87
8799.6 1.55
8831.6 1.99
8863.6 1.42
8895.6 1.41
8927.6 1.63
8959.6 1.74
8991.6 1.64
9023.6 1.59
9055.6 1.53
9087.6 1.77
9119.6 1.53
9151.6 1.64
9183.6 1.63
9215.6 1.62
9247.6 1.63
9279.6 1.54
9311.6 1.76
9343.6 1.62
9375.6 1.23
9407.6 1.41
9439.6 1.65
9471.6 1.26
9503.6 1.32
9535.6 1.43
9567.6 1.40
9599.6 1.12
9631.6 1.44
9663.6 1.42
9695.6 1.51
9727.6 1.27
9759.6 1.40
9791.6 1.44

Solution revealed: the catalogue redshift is 0.123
